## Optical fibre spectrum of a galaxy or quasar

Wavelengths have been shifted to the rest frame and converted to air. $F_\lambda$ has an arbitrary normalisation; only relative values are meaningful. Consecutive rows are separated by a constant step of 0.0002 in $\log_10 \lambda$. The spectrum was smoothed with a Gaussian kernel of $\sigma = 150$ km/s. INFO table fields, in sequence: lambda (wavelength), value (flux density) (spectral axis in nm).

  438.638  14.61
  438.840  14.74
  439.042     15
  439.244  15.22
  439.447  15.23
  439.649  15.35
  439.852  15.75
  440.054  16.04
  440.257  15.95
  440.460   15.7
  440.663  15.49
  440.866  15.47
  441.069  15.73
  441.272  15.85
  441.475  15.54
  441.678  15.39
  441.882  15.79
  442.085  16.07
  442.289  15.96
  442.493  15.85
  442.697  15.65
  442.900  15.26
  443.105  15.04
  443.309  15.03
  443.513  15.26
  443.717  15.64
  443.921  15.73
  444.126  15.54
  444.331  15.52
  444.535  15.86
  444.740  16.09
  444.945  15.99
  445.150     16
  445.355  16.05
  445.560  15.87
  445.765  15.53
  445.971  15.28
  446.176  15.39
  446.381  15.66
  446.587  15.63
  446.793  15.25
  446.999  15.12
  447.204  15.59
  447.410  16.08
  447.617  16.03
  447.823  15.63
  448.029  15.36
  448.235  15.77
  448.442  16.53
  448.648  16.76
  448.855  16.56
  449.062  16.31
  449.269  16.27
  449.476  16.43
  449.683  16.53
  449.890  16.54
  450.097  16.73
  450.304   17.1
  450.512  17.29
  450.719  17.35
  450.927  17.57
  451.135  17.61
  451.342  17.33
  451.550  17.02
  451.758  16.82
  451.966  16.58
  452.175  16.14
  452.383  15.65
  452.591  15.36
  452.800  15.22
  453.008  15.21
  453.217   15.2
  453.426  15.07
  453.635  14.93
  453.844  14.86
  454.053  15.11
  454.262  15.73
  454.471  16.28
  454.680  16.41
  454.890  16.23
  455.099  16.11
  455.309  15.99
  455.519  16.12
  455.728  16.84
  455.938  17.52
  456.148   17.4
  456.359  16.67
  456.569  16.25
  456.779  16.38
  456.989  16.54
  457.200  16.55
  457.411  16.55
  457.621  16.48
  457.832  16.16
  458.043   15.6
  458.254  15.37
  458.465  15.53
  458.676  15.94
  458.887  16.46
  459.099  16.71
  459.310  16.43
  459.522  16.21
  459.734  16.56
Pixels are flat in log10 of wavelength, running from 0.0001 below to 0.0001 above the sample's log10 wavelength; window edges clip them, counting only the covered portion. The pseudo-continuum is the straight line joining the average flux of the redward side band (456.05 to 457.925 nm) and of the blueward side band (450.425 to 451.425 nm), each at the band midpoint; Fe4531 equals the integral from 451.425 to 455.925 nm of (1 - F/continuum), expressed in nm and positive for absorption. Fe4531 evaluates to 0.302 nm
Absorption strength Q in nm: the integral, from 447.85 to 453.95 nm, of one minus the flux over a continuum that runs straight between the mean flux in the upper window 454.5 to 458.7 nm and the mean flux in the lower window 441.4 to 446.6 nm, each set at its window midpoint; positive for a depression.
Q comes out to -0.10 nm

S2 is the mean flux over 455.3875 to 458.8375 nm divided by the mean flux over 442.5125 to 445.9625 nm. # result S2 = 1.05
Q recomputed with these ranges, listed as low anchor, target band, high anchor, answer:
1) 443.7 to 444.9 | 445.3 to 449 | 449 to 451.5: 0.12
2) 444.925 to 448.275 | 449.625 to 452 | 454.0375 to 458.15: -0.16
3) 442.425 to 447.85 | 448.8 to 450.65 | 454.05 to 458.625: -0.09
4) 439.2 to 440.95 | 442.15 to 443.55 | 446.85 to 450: 0.03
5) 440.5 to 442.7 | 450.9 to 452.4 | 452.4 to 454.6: -0.14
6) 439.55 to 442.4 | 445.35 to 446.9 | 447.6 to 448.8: 0.04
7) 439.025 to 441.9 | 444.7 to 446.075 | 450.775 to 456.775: 0.00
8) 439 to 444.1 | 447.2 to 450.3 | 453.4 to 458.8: -0.08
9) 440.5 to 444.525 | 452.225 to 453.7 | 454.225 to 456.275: 0.09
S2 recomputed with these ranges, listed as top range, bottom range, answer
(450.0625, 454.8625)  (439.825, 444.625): 1.04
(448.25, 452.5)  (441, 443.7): 1.07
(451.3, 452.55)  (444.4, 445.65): 1.03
